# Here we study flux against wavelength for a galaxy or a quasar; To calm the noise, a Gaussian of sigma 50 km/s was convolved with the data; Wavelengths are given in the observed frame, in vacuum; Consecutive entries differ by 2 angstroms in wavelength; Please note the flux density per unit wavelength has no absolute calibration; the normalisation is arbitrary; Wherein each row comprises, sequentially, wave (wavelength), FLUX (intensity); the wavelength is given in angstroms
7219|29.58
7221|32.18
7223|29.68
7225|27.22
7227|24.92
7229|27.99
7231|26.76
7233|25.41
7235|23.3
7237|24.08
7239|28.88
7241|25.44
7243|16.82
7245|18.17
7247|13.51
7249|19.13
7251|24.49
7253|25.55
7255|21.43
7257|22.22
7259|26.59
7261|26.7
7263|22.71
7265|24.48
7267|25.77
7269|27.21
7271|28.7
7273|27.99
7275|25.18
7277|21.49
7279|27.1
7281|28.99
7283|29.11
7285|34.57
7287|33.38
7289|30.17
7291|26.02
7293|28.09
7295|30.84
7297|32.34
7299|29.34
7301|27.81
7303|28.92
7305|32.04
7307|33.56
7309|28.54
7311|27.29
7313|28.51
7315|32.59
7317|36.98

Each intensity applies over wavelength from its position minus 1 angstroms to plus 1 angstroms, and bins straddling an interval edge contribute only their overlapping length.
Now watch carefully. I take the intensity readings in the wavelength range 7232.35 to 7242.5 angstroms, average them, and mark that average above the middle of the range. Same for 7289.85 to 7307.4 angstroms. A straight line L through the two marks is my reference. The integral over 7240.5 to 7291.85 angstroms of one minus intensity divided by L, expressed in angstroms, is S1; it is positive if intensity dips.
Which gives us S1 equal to 4.2 angstroms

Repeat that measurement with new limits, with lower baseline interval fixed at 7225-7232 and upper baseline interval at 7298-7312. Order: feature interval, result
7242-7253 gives 3.3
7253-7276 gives 2.2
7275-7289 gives -0.1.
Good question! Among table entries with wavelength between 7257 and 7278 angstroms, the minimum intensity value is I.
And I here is 21.49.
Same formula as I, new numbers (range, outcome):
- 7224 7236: 23.3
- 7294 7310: 27.81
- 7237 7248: 13.51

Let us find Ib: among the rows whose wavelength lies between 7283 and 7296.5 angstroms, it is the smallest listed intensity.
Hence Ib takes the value 26.02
